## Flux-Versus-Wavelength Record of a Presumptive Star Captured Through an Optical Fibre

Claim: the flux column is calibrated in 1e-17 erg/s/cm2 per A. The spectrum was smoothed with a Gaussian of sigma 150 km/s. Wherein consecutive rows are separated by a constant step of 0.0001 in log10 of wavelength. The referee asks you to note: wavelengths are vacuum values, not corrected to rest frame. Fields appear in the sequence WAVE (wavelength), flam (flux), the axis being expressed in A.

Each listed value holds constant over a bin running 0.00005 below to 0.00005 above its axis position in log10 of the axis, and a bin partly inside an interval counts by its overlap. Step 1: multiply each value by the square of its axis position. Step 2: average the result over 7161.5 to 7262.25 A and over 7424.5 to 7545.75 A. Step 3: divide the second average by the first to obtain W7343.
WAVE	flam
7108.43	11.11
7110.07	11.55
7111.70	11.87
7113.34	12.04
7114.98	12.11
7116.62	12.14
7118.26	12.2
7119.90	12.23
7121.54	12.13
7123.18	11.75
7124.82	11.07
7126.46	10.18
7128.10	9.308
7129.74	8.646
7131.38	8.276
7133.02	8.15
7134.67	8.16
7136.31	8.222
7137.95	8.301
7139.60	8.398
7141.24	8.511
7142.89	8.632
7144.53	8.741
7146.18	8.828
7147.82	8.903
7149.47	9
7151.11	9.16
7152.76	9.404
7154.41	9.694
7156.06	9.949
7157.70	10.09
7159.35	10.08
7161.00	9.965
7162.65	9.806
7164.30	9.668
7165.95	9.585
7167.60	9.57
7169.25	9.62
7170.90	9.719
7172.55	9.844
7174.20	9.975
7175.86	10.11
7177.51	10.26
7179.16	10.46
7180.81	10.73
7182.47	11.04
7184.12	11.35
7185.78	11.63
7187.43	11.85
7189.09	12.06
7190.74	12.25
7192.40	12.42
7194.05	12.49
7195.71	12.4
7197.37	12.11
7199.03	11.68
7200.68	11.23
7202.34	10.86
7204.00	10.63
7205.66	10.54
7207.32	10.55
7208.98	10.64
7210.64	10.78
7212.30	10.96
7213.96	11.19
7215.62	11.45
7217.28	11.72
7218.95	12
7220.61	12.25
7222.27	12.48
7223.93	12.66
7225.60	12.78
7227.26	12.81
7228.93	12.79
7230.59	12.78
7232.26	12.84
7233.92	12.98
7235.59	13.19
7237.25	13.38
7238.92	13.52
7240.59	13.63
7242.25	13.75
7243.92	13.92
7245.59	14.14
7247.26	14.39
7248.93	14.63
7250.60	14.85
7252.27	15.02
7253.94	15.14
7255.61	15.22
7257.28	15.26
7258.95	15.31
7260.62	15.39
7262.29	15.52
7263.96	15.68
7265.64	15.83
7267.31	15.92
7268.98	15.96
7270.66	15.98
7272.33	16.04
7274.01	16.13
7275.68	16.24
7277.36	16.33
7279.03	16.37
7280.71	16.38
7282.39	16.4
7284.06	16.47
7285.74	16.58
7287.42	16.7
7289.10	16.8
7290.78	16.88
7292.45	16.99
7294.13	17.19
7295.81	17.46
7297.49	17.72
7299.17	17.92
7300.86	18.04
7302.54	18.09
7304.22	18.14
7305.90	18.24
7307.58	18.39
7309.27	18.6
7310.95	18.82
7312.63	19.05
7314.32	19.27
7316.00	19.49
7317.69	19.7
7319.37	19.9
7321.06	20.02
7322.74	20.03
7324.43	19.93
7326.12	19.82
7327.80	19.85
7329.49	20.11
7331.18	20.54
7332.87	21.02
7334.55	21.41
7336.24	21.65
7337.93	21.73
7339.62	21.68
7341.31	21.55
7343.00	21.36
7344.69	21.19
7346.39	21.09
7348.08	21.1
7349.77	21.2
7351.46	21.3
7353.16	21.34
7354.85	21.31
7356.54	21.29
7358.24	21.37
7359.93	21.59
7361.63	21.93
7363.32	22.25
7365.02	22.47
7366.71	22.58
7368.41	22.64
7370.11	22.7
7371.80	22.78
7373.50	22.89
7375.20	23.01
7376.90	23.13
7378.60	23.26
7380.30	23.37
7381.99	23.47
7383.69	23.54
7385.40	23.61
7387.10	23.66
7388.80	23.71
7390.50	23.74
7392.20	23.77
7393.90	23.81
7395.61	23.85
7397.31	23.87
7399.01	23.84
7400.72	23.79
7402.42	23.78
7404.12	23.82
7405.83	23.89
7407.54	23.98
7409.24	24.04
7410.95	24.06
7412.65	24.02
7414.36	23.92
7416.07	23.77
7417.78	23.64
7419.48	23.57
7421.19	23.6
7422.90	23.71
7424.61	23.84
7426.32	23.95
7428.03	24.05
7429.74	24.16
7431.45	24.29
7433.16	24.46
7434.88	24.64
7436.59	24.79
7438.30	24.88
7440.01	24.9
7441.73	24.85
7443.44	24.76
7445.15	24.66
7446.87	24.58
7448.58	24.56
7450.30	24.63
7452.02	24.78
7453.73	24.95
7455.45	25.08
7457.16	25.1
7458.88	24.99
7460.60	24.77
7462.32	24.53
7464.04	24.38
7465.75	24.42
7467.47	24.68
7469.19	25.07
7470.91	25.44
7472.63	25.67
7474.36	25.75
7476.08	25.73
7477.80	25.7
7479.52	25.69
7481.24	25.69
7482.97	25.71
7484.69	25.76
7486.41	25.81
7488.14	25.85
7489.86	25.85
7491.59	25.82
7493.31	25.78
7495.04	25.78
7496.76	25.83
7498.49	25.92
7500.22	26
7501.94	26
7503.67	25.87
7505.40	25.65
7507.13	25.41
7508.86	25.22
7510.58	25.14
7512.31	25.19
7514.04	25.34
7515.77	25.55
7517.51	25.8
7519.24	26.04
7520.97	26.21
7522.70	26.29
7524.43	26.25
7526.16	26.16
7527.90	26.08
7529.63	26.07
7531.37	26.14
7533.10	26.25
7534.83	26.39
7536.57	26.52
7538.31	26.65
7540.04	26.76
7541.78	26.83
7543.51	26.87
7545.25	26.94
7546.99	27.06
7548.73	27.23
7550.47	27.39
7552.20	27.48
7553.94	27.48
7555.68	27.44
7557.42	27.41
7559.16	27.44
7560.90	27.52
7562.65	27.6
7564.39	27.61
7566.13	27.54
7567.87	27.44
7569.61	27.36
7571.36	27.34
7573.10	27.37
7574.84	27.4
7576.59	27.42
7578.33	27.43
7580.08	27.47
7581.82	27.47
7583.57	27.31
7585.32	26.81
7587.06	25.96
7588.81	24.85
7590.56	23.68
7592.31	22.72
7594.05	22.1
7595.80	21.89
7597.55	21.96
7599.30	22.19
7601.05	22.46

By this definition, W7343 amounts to 2.25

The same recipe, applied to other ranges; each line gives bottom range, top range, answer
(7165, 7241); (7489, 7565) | 2.49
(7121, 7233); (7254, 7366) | 1.84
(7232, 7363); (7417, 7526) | 1.48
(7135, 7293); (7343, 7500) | 2.03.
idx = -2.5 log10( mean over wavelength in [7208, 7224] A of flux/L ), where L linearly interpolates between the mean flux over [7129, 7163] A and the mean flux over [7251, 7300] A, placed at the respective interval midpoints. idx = 0.12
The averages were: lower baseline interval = 8.99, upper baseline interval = 16.2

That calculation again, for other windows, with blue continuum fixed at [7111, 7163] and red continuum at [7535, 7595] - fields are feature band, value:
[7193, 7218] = 0.115 mag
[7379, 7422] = -0.174 mag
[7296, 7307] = -0.104 mag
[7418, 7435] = -0.130 mag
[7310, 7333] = -0.155 mag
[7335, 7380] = -0.182 mag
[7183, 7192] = 0.003 mag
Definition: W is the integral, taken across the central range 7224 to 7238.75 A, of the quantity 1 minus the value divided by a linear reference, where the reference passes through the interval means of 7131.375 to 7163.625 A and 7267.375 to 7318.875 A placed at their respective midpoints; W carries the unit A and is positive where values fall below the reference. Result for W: 1.0 A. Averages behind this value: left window 9.04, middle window 13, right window 17.4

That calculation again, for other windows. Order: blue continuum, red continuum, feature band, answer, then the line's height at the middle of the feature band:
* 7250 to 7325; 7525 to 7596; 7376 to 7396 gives -2.9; 20.6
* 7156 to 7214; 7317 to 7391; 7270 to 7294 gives 0.9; 17.1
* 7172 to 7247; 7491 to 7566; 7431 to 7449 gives -1.9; 22.4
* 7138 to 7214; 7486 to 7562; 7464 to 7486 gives -1.2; 24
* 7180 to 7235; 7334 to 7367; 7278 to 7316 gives 0.6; 17.9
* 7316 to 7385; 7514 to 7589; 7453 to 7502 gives -1.0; 24.9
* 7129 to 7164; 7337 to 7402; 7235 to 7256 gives 1.2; 15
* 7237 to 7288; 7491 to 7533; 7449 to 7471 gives -1.1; 23.6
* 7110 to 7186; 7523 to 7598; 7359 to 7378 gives -3.8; 18.8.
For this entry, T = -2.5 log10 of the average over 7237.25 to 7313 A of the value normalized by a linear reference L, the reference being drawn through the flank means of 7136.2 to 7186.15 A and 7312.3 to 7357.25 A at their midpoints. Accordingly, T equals 0.05 mag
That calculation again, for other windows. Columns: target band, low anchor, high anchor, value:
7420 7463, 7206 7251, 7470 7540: -0.08 mag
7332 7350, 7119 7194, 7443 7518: -0.14 mag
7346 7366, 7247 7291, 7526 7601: -0.14 mag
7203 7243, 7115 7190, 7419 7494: 0.11 mag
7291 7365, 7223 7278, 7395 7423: -0.05 mag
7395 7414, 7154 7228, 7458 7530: -0.13 mag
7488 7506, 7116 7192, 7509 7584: -0.05 mag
